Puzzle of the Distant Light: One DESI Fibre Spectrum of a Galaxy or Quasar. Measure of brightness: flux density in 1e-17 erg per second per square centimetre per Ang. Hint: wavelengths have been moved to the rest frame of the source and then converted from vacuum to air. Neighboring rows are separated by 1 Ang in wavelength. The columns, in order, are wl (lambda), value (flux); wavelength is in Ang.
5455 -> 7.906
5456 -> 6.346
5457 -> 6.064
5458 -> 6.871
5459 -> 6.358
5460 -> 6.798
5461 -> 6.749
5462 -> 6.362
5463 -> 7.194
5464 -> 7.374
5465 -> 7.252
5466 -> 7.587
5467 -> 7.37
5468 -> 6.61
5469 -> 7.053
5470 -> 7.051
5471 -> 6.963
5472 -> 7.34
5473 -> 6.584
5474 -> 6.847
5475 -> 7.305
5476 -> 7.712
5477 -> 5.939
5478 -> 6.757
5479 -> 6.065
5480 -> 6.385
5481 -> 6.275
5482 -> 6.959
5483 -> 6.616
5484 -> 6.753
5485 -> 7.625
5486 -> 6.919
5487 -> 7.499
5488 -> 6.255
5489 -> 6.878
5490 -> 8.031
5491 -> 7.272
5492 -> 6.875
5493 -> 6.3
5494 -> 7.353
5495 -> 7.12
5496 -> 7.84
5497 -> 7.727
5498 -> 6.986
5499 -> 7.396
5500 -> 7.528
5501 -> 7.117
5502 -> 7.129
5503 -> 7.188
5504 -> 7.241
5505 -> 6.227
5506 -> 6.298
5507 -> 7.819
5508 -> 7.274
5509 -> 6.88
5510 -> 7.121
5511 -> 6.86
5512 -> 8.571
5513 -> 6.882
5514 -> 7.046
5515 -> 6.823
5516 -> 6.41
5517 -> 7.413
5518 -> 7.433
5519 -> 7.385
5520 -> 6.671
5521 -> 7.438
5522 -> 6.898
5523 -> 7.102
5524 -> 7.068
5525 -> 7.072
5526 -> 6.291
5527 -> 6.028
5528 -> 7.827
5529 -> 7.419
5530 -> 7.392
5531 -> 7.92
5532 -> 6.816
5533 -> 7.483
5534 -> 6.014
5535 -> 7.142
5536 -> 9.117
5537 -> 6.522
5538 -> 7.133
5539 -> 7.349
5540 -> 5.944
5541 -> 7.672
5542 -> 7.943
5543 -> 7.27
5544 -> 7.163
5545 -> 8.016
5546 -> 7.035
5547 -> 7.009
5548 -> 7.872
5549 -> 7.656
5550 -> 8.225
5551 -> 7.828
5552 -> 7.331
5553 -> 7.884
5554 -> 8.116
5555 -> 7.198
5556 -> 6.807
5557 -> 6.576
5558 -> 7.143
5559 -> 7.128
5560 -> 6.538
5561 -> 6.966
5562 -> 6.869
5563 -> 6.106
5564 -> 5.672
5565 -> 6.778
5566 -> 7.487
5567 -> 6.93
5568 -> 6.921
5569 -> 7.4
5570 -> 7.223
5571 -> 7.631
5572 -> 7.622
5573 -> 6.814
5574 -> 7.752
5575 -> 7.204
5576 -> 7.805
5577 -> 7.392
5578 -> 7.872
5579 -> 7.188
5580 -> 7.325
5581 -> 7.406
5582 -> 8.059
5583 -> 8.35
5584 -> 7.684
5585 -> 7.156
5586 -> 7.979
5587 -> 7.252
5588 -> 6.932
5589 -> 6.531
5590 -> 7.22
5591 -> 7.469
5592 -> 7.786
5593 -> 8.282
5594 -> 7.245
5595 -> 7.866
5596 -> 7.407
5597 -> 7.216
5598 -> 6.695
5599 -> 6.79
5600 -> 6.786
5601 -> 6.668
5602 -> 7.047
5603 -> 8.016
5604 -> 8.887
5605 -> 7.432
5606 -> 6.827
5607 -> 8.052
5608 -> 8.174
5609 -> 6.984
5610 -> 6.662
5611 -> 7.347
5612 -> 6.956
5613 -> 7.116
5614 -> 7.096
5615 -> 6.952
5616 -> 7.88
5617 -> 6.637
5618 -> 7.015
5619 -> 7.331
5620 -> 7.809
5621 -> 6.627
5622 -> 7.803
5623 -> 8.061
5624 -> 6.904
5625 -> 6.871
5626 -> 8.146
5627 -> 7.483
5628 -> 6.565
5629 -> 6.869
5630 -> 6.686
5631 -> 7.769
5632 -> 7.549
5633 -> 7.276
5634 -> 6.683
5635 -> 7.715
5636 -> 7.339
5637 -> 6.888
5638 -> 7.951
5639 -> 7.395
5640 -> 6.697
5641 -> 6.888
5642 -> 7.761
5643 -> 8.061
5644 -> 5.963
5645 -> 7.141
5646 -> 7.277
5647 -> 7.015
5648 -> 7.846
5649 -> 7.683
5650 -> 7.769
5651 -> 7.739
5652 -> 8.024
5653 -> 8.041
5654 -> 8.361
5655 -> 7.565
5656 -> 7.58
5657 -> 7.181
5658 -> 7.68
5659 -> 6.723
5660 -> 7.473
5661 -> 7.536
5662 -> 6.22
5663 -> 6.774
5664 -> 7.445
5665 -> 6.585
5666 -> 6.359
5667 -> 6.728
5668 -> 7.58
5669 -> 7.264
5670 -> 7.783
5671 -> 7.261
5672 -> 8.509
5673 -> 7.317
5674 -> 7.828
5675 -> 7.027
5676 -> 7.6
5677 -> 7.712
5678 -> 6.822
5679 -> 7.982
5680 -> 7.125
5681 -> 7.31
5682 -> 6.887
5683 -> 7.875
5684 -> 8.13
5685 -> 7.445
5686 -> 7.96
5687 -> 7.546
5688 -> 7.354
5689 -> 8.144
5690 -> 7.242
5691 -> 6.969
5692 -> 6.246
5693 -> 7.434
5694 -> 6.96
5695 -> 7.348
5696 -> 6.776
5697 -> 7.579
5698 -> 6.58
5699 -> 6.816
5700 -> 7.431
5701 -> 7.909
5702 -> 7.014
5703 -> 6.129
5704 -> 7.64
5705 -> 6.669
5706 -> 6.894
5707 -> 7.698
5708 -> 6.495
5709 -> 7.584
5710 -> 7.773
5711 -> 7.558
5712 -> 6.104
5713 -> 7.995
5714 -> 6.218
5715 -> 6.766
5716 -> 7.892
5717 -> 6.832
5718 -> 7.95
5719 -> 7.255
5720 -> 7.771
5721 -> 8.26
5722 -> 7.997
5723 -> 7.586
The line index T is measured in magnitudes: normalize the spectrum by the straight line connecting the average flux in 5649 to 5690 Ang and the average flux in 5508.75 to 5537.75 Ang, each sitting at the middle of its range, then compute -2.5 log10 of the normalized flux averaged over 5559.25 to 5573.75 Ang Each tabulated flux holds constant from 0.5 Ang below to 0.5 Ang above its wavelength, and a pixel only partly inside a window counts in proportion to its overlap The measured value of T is 0.04 mag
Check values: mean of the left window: 7.14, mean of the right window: 7.46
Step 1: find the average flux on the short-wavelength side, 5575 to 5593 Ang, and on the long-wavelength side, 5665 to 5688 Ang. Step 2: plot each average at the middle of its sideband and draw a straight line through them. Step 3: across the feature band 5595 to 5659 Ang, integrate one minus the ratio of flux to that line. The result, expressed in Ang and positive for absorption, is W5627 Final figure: 1.13 Ang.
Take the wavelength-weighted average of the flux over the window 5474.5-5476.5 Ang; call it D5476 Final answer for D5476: 7.51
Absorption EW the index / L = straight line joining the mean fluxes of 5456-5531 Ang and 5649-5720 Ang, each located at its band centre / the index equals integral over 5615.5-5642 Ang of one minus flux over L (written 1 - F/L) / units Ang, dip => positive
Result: -0.1 Ang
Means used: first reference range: 7.02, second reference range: 7.32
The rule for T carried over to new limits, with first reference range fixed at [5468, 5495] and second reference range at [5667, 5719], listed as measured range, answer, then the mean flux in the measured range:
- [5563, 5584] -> -0.036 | 7.32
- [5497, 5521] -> -0.027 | 7.14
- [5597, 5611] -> -0.025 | 7.31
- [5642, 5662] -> -0.037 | 7.48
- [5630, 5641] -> -0.012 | 7.28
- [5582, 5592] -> -0.051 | 7.45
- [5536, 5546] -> -0.044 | 7.31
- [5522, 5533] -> -0.017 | 7.1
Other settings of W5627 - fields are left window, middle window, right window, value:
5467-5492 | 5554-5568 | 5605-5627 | 0.6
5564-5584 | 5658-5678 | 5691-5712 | -0.2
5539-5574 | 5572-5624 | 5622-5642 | -1.0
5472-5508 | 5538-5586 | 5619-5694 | -1.0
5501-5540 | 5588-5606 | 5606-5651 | -0.3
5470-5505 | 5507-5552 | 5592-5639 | -0.8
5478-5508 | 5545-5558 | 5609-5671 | -0.6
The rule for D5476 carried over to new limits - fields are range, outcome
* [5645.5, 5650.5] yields 7.52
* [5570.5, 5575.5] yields 7.4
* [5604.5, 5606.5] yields 7.13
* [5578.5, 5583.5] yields 7.67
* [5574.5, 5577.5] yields 7.47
